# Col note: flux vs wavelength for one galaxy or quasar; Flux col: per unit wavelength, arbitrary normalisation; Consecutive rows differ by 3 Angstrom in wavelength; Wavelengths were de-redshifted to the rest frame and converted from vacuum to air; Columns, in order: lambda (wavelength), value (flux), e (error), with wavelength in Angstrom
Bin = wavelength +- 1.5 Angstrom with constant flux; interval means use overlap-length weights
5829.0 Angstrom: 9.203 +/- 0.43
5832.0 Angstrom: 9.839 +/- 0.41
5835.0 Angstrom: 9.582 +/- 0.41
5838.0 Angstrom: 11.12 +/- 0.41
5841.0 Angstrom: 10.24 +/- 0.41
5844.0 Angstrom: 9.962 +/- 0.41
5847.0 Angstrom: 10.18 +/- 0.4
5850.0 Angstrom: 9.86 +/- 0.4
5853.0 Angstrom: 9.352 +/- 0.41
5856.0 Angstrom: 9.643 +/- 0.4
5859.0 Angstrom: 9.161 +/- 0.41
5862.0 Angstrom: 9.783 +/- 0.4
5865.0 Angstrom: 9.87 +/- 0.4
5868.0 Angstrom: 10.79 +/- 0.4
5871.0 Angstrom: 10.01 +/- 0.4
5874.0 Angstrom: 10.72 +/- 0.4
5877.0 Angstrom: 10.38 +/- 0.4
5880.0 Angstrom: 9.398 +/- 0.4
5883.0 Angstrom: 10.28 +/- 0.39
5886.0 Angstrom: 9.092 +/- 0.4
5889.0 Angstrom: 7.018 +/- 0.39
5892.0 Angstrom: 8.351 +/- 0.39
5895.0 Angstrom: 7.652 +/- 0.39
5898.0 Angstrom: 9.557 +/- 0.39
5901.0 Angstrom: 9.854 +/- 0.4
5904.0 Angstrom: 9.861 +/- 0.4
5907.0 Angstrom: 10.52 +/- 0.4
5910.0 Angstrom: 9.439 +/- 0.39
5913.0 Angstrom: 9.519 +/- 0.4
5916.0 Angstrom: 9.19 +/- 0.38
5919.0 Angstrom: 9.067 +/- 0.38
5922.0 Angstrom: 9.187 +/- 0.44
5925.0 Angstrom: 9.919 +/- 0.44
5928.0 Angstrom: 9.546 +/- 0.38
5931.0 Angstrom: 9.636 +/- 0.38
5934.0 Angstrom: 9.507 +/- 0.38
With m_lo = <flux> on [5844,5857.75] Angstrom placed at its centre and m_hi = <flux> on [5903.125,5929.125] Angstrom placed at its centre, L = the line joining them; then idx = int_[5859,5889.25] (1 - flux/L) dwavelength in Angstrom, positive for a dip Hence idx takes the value -0.4 Angstrom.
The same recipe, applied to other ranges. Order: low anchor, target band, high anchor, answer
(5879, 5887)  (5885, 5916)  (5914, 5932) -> 1.4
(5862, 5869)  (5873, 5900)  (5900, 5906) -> 2.4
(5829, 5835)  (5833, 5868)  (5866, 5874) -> 0.3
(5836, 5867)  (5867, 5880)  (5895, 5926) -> -0.8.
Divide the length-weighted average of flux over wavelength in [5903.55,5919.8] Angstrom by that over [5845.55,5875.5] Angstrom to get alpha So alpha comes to 0.97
